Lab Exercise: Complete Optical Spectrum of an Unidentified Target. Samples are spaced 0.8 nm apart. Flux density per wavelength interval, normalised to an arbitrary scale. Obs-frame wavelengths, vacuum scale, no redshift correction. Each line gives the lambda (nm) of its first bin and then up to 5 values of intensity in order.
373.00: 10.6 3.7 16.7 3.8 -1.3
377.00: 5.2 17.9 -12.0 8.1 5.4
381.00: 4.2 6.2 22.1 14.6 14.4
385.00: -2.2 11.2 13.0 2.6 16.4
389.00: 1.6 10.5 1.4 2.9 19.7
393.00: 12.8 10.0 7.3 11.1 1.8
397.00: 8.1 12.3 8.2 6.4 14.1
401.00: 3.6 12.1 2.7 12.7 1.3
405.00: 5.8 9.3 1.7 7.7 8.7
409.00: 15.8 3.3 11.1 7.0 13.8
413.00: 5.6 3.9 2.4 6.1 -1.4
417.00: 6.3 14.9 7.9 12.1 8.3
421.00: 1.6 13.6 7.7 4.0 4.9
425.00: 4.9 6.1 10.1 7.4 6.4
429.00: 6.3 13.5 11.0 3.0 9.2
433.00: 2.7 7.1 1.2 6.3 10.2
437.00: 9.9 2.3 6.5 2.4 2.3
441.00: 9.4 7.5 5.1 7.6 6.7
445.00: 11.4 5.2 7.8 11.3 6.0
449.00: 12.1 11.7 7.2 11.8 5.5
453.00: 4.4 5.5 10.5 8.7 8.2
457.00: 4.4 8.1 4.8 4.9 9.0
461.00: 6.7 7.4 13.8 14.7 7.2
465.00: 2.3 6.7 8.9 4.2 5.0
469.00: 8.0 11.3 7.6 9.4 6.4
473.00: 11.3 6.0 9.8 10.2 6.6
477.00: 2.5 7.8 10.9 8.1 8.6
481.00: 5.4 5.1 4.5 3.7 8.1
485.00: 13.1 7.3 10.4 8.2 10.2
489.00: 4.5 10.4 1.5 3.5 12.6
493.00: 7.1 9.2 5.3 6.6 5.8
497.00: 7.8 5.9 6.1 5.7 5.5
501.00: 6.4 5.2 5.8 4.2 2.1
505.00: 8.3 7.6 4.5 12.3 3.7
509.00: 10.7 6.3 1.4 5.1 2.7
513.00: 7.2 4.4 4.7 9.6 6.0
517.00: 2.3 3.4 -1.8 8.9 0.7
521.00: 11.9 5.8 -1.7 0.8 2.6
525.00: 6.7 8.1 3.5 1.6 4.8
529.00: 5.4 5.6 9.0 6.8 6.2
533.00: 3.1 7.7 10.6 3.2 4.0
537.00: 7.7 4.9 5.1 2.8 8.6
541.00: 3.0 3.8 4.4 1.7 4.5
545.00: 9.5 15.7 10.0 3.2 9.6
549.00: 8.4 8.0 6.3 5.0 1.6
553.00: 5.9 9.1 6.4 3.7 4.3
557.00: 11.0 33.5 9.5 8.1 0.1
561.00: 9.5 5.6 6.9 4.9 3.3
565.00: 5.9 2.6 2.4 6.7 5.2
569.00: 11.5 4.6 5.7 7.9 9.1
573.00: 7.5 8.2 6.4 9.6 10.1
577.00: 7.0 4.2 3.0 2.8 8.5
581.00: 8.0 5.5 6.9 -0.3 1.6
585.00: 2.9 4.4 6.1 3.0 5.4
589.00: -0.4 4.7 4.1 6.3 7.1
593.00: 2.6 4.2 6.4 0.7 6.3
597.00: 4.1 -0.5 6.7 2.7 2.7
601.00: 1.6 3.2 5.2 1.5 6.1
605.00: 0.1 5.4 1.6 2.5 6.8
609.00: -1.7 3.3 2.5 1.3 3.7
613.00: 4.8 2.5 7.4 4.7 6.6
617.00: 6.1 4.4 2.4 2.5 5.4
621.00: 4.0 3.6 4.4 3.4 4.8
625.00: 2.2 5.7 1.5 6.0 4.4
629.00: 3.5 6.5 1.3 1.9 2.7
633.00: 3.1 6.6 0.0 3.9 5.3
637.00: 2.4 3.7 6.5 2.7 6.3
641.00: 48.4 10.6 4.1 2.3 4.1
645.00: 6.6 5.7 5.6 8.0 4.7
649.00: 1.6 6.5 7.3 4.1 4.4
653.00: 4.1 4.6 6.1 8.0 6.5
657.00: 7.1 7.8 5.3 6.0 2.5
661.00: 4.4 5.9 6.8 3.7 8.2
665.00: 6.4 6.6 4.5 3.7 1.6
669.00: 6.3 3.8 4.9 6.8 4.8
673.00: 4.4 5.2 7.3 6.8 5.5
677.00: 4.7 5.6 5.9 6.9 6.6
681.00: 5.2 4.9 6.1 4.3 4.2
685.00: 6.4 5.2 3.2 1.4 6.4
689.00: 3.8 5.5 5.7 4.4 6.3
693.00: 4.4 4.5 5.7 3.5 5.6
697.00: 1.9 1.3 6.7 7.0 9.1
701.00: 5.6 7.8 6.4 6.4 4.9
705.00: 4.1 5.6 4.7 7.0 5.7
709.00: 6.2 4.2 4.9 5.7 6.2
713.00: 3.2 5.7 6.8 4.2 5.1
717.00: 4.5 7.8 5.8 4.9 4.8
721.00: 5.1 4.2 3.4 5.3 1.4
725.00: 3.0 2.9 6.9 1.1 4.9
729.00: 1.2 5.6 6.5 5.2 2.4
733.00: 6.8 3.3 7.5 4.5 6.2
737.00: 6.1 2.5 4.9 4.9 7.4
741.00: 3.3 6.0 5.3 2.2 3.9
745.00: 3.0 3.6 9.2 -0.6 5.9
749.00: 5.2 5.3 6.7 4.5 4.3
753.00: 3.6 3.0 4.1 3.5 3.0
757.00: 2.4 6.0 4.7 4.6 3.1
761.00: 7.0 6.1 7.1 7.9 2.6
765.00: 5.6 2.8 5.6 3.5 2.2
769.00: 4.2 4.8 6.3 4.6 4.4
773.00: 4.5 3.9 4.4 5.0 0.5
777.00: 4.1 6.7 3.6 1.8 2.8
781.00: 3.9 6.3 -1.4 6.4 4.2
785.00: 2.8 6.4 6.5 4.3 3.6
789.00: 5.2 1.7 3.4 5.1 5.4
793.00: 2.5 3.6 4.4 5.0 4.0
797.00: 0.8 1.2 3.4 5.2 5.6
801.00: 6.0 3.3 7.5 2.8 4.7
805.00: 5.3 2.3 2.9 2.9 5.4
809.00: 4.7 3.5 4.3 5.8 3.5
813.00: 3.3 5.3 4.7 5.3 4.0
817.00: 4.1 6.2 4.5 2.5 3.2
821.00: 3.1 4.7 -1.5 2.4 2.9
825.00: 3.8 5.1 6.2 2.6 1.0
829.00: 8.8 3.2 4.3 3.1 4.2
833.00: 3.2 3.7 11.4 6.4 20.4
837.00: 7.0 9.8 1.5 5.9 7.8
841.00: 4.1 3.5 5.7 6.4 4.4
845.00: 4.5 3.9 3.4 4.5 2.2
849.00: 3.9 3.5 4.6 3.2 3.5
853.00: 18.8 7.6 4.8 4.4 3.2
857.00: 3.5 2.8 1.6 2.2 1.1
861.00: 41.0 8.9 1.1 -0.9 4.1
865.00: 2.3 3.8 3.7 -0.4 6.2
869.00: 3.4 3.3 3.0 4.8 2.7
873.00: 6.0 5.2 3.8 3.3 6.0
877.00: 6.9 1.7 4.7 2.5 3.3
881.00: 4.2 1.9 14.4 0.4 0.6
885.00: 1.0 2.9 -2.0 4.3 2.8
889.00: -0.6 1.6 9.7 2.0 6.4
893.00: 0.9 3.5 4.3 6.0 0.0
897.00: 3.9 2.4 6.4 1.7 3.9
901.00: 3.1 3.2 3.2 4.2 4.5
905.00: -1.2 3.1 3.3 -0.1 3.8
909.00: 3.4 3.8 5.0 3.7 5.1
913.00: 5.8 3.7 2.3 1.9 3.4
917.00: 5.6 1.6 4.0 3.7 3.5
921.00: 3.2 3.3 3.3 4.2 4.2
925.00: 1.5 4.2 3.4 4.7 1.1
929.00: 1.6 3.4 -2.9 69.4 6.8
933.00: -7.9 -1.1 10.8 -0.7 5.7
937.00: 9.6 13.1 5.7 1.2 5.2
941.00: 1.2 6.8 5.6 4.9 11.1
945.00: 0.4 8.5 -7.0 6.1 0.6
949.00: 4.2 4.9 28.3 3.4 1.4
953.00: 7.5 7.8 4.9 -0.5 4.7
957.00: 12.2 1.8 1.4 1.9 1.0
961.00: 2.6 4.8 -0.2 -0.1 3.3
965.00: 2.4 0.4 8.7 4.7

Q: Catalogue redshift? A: 0.72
